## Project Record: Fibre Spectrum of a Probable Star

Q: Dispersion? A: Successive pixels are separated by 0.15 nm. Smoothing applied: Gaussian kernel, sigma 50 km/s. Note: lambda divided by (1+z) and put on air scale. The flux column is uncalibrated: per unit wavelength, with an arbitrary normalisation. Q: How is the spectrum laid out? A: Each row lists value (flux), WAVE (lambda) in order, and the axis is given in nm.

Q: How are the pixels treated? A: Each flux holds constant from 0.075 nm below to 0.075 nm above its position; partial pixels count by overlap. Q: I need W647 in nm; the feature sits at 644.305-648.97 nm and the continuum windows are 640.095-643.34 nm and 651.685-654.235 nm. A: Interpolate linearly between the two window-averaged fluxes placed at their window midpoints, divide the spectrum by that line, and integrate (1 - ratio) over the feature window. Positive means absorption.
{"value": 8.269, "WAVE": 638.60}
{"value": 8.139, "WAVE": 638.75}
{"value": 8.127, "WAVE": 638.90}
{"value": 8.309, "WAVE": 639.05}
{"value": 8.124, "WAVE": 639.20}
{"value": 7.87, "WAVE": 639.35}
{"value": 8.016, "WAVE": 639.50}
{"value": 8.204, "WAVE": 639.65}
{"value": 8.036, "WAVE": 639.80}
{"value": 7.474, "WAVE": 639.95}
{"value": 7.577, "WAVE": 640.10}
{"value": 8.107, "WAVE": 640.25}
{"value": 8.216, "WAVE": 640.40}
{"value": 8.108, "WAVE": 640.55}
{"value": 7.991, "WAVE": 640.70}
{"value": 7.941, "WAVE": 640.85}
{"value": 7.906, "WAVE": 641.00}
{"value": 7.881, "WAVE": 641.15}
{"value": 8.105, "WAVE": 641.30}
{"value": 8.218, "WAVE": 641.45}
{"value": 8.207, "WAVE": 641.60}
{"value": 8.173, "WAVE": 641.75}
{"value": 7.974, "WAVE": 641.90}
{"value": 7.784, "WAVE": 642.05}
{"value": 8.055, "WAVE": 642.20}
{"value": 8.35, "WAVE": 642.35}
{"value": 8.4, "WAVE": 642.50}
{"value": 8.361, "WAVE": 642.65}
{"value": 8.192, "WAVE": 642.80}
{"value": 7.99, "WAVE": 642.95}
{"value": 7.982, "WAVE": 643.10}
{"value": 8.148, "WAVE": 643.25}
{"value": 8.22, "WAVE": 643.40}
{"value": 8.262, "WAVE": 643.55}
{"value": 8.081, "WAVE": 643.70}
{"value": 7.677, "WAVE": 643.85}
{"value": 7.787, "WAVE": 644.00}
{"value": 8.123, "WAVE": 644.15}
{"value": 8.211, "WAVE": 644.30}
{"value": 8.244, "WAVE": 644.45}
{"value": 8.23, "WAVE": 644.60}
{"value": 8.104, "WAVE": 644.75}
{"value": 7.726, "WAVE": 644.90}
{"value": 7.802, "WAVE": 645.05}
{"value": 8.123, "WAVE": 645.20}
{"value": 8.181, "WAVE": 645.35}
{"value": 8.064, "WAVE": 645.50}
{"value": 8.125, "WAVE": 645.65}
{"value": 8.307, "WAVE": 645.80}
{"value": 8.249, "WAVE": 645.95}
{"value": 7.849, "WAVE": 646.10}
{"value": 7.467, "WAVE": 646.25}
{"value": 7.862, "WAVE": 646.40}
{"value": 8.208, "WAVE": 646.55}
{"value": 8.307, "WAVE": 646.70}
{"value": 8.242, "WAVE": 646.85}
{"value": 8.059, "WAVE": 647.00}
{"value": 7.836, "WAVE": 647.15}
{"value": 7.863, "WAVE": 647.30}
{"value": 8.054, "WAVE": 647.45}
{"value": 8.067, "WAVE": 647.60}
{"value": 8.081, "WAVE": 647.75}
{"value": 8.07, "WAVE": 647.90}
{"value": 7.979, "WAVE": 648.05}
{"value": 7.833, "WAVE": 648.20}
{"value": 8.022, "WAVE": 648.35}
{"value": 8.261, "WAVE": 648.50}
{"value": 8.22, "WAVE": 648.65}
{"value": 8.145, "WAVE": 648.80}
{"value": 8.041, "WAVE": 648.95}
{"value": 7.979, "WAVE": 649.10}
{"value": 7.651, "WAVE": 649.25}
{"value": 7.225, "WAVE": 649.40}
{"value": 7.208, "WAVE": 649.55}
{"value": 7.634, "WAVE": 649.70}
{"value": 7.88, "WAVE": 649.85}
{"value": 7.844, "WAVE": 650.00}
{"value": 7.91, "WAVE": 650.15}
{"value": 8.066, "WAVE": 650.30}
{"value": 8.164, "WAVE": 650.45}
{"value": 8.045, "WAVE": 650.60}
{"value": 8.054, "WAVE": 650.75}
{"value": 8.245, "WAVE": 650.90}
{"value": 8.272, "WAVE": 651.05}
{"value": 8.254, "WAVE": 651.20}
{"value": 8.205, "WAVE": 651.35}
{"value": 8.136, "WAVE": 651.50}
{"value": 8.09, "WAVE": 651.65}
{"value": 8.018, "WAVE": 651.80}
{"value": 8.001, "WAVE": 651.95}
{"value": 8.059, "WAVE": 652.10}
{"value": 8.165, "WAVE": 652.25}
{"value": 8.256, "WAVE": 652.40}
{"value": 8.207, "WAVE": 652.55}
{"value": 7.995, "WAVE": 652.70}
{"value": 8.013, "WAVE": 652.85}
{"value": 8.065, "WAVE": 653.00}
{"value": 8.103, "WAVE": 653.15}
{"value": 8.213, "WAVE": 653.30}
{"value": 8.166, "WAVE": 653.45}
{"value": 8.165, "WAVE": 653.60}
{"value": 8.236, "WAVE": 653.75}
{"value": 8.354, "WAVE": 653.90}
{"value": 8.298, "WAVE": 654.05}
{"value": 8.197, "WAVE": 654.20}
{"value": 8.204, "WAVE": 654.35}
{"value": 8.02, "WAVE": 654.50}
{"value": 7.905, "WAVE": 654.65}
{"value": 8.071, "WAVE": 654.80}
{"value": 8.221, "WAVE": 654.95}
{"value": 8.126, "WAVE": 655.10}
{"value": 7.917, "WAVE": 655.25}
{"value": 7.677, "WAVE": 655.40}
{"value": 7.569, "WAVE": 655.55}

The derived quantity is 0.03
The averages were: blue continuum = 8.09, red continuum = 8.15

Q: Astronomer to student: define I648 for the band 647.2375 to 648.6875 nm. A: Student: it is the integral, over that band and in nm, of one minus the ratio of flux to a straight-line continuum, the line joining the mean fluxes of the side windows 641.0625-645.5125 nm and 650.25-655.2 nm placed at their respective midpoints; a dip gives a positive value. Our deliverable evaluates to 0.01 nm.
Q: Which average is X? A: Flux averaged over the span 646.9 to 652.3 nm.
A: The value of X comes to 7.99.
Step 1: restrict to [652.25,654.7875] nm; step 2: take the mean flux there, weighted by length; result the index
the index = 8.15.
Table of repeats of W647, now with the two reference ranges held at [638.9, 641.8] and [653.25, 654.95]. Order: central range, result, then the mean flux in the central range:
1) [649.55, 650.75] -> 0.03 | 7.9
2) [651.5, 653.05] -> 0.01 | 8.09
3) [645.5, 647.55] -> 0.01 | 8.03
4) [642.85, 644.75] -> 0.00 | 8.08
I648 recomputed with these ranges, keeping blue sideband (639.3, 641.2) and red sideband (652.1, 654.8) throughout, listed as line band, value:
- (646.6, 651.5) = 0.05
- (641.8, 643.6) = -0.04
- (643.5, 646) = -0.02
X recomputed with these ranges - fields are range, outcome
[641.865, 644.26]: 8.09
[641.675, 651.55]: 8.03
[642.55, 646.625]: 8.06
